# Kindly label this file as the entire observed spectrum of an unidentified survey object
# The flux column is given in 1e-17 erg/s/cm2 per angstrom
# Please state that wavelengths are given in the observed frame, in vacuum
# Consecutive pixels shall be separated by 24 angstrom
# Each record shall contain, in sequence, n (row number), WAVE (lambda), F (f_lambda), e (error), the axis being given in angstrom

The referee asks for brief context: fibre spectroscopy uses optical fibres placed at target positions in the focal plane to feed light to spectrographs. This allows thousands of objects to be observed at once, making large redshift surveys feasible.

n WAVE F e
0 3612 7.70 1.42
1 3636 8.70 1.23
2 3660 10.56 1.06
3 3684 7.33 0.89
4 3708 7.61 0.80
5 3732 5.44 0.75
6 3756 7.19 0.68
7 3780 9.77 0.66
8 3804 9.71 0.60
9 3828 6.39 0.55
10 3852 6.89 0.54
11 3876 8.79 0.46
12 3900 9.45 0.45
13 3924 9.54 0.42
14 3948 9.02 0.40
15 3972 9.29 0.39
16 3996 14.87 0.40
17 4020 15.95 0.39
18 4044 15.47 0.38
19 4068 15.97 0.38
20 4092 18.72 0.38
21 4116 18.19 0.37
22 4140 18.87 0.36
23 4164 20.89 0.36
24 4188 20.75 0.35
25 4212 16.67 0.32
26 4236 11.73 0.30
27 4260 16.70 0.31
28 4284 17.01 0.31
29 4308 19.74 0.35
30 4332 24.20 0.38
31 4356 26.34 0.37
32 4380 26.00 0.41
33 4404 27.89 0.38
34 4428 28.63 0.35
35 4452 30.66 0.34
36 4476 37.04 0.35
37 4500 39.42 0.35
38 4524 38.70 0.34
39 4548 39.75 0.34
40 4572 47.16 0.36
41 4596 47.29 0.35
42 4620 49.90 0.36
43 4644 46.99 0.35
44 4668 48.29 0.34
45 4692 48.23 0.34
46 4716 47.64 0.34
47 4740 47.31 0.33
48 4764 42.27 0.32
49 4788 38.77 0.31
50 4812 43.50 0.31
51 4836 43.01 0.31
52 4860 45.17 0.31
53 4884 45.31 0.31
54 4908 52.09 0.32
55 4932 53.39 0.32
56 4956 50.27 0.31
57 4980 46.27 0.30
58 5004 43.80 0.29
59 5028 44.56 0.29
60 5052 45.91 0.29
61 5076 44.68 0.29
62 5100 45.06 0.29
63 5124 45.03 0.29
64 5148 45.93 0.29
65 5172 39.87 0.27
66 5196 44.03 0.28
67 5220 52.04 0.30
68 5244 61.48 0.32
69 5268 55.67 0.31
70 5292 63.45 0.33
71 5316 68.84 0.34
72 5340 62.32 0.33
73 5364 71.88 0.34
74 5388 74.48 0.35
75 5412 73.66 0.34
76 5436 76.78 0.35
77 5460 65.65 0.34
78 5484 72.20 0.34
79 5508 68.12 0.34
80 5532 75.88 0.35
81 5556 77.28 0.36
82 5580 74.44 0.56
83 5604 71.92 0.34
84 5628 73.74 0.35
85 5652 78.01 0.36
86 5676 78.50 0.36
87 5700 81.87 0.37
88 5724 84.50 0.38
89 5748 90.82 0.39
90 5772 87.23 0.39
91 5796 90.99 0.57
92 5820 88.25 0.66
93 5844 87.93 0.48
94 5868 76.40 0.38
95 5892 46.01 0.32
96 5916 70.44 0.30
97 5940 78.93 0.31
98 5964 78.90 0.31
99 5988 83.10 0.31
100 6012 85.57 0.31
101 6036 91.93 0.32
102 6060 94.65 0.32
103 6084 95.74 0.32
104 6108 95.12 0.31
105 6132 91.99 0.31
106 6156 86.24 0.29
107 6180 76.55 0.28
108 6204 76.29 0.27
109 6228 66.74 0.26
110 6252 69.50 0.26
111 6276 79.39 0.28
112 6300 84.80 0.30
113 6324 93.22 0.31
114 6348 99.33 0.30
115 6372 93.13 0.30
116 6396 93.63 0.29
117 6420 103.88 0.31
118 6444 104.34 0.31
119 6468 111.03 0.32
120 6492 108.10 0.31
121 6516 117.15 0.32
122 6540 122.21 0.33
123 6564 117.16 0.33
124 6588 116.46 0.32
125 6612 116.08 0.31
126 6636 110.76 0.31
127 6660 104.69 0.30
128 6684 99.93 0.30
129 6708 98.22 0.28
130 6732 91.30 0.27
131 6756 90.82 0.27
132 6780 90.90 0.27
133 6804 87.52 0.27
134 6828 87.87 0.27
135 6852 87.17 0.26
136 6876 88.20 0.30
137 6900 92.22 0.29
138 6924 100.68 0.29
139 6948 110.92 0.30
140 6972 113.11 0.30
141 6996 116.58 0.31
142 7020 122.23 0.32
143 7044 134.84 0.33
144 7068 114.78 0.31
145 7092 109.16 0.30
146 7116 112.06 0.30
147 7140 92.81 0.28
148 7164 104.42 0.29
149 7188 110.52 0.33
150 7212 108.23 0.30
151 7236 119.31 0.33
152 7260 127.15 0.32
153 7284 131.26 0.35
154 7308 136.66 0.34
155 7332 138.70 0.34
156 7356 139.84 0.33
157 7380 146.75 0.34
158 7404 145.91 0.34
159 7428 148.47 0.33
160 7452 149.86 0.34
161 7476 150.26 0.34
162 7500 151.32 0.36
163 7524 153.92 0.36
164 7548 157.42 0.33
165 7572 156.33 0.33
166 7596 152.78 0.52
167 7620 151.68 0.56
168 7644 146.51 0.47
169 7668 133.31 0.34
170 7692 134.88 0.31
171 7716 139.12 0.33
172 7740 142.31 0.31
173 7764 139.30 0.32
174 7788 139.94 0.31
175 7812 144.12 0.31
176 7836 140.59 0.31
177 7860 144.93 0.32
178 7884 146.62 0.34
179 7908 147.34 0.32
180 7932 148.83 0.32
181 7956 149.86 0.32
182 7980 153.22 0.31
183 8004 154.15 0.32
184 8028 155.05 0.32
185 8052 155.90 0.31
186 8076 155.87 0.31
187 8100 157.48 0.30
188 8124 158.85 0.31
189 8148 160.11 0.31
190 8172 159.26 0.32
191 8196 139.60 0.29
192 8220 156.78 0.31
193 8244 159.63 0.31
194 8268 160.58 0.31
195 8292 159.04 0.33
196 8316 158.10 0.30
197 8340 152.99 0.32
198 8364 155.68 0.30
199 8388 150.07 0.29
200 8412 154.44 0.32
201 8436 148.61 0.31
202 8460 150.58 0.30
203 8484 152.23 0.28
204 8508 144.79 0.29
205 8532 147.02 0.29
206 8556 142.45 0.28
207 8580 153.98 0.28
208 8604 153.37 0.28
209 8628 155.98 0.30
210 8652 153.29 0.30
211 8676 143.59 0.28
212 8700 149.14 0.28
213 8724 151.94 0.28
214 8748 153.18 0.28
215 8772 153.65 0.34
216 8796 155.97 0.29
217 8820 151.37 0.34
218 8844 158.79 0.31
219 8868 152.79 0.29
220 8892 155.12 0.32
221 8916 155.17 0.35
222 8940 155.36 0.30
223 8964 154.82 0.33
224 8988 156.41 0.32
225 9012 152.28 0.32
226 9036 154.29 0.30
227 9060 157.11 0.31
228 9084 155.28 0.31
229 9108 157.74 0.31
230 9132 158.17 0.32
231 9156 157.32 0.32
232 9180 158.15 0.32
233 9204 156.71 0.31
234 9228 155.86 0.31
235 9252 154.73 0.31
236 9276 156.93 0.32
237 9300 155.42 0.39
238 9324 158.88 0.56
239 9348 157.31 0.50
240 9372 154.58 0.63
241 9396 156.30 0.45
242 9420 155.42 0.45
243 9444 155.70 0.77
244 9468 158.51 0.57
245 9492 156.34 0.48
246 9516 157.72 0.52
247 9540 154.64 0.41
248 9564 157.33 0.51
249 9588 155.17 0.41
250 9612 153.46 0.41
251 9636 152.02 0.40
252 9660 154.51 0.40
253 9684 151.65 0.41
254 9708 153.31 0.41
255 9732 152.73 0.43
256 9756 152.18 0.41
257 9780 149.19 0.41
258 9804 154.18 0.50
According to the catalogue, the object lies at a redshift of 0.000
